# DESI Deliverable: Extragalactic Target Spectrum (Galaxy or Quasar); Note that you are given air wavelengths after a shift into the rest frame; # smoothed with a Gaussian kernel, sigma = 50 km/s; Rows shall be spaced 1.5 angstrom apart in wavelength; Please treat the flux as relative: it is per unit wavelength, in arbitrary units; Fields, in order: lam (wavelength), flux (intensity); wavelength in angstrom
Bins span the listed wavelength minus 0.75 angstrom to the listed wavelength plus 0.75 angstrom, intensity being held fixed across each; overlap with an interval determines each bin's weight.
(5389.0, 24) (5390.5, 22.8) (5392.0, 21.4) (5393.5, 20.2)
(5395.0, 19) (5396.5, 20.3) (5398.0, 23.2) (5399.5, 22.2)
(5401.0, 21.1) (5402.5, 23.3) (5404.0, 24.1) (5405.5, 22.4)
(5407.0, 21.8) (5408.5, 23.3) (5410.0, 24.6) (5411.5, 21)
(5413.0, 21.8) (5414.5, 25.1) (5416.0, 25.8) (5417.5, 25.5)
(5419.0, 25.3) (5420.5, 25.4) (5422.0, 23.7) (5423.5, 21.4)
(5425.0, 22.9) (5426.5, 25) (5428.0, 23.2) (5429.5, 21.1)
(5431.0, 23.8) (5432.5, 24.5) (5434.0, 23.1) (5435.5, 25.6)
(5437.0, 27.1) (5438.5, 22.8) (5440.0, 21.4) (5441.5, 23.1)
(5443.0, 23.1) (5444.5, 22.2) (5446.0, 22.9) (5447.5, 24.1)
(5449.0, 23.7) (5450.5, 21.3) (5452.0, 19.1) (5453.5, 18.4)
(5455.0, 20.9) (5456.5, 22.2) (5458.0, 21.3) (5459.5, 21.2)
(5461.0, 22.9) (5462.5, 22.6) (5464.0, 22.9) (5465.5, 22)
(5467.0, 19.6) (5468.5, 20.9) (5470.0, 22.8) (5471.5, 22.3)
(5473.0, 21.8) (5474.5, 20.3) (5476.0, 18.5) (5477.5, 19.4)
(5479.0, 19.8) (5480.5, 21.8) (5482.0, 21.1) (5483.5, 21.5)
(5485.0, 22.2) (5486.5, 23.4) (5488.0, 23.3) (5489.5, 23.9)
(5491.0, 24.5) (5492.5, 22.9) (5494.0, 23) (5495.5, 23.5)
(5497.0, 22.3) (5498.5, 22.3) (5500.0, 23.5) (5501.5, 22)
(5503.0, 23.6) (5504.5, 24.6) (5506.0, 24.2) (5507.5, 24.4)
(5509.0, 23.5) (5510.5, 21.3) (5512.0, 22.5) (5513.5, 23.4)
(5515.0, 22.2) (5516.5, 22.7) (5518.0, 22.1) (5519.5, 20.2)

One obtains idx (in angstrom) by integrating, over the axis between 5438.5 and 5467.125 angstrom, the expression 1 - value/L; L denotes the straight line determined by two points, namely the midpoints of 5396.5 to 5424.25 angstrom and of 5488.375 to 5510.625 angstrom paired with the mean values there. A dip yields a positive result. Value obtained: 1.7 angstrom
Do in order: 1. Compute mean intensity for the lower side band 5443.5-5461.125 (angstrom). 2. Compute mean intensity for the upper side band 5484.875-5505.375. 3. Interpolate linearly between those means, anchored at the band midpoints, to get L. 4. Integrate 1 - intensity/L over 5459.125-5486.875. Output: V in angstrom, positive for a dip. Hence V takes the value 1.3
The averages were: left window 21.7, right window 23.3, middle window 21.4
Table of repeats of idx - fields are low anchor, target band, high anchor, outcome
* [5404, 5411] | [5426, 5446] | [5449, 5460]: -1.6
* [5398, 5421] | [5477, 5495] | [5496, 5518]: 0.6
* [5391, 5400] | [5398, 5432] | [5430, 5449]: -1.8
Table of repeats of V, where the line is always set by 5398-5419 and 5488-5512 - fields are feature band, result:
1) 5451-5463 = 1.2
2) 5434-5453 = 0.3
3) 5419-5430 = -0.1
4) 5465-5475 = 0.8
